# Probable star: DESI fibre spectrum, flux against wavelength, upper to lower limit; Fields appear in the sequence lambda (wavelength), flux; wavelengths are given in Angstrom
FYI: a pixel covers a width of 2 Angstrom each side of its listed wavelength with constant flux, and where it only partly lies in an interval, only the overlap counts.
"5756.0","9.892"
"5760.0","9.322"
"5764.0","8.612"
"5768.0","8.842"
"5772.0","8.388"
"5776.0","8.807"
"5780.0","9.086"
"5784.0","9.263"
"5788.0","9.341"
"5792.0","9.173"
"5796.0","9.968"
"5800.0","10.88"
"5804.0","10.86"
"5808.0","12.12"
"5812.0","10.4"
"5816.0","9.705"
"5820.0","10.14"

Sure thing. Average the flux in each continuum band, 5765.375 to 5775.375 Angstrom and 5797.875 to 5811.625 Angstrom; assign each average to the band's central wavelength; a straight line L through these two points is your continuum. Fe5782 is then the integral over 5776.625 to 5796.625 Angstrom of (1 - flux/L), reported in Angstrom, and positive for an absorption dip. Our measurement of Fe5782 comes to 1.10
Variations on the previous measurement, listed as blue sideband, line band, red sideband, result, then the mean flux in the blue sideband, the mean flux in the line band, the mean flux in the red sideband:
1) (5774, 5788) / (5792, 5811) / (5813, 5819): -2.33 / 9.09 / 10.7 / 9.89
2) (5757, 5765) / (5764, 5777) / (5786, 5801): 0.91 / 9.13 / 8.66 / 9.77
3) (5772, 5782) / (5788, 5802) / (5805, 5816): 0.08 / 8.83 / 9.91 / 10.9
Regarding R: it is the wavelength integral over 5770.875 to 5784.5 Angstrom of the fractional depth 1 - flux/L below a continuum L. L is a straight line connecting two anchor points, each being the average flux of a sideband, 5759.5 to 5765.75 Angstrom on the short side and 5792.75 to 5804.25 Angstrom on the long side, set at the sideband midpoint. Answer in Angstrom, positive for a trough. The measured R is 0.9 Angstrom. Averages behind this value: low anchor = 8.9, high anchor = 10.4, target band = 8.88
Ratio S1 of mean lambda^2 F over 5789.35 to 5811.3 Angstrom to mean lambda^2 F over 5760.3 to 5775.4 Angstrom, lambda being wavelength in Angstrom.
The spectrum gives 1.23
